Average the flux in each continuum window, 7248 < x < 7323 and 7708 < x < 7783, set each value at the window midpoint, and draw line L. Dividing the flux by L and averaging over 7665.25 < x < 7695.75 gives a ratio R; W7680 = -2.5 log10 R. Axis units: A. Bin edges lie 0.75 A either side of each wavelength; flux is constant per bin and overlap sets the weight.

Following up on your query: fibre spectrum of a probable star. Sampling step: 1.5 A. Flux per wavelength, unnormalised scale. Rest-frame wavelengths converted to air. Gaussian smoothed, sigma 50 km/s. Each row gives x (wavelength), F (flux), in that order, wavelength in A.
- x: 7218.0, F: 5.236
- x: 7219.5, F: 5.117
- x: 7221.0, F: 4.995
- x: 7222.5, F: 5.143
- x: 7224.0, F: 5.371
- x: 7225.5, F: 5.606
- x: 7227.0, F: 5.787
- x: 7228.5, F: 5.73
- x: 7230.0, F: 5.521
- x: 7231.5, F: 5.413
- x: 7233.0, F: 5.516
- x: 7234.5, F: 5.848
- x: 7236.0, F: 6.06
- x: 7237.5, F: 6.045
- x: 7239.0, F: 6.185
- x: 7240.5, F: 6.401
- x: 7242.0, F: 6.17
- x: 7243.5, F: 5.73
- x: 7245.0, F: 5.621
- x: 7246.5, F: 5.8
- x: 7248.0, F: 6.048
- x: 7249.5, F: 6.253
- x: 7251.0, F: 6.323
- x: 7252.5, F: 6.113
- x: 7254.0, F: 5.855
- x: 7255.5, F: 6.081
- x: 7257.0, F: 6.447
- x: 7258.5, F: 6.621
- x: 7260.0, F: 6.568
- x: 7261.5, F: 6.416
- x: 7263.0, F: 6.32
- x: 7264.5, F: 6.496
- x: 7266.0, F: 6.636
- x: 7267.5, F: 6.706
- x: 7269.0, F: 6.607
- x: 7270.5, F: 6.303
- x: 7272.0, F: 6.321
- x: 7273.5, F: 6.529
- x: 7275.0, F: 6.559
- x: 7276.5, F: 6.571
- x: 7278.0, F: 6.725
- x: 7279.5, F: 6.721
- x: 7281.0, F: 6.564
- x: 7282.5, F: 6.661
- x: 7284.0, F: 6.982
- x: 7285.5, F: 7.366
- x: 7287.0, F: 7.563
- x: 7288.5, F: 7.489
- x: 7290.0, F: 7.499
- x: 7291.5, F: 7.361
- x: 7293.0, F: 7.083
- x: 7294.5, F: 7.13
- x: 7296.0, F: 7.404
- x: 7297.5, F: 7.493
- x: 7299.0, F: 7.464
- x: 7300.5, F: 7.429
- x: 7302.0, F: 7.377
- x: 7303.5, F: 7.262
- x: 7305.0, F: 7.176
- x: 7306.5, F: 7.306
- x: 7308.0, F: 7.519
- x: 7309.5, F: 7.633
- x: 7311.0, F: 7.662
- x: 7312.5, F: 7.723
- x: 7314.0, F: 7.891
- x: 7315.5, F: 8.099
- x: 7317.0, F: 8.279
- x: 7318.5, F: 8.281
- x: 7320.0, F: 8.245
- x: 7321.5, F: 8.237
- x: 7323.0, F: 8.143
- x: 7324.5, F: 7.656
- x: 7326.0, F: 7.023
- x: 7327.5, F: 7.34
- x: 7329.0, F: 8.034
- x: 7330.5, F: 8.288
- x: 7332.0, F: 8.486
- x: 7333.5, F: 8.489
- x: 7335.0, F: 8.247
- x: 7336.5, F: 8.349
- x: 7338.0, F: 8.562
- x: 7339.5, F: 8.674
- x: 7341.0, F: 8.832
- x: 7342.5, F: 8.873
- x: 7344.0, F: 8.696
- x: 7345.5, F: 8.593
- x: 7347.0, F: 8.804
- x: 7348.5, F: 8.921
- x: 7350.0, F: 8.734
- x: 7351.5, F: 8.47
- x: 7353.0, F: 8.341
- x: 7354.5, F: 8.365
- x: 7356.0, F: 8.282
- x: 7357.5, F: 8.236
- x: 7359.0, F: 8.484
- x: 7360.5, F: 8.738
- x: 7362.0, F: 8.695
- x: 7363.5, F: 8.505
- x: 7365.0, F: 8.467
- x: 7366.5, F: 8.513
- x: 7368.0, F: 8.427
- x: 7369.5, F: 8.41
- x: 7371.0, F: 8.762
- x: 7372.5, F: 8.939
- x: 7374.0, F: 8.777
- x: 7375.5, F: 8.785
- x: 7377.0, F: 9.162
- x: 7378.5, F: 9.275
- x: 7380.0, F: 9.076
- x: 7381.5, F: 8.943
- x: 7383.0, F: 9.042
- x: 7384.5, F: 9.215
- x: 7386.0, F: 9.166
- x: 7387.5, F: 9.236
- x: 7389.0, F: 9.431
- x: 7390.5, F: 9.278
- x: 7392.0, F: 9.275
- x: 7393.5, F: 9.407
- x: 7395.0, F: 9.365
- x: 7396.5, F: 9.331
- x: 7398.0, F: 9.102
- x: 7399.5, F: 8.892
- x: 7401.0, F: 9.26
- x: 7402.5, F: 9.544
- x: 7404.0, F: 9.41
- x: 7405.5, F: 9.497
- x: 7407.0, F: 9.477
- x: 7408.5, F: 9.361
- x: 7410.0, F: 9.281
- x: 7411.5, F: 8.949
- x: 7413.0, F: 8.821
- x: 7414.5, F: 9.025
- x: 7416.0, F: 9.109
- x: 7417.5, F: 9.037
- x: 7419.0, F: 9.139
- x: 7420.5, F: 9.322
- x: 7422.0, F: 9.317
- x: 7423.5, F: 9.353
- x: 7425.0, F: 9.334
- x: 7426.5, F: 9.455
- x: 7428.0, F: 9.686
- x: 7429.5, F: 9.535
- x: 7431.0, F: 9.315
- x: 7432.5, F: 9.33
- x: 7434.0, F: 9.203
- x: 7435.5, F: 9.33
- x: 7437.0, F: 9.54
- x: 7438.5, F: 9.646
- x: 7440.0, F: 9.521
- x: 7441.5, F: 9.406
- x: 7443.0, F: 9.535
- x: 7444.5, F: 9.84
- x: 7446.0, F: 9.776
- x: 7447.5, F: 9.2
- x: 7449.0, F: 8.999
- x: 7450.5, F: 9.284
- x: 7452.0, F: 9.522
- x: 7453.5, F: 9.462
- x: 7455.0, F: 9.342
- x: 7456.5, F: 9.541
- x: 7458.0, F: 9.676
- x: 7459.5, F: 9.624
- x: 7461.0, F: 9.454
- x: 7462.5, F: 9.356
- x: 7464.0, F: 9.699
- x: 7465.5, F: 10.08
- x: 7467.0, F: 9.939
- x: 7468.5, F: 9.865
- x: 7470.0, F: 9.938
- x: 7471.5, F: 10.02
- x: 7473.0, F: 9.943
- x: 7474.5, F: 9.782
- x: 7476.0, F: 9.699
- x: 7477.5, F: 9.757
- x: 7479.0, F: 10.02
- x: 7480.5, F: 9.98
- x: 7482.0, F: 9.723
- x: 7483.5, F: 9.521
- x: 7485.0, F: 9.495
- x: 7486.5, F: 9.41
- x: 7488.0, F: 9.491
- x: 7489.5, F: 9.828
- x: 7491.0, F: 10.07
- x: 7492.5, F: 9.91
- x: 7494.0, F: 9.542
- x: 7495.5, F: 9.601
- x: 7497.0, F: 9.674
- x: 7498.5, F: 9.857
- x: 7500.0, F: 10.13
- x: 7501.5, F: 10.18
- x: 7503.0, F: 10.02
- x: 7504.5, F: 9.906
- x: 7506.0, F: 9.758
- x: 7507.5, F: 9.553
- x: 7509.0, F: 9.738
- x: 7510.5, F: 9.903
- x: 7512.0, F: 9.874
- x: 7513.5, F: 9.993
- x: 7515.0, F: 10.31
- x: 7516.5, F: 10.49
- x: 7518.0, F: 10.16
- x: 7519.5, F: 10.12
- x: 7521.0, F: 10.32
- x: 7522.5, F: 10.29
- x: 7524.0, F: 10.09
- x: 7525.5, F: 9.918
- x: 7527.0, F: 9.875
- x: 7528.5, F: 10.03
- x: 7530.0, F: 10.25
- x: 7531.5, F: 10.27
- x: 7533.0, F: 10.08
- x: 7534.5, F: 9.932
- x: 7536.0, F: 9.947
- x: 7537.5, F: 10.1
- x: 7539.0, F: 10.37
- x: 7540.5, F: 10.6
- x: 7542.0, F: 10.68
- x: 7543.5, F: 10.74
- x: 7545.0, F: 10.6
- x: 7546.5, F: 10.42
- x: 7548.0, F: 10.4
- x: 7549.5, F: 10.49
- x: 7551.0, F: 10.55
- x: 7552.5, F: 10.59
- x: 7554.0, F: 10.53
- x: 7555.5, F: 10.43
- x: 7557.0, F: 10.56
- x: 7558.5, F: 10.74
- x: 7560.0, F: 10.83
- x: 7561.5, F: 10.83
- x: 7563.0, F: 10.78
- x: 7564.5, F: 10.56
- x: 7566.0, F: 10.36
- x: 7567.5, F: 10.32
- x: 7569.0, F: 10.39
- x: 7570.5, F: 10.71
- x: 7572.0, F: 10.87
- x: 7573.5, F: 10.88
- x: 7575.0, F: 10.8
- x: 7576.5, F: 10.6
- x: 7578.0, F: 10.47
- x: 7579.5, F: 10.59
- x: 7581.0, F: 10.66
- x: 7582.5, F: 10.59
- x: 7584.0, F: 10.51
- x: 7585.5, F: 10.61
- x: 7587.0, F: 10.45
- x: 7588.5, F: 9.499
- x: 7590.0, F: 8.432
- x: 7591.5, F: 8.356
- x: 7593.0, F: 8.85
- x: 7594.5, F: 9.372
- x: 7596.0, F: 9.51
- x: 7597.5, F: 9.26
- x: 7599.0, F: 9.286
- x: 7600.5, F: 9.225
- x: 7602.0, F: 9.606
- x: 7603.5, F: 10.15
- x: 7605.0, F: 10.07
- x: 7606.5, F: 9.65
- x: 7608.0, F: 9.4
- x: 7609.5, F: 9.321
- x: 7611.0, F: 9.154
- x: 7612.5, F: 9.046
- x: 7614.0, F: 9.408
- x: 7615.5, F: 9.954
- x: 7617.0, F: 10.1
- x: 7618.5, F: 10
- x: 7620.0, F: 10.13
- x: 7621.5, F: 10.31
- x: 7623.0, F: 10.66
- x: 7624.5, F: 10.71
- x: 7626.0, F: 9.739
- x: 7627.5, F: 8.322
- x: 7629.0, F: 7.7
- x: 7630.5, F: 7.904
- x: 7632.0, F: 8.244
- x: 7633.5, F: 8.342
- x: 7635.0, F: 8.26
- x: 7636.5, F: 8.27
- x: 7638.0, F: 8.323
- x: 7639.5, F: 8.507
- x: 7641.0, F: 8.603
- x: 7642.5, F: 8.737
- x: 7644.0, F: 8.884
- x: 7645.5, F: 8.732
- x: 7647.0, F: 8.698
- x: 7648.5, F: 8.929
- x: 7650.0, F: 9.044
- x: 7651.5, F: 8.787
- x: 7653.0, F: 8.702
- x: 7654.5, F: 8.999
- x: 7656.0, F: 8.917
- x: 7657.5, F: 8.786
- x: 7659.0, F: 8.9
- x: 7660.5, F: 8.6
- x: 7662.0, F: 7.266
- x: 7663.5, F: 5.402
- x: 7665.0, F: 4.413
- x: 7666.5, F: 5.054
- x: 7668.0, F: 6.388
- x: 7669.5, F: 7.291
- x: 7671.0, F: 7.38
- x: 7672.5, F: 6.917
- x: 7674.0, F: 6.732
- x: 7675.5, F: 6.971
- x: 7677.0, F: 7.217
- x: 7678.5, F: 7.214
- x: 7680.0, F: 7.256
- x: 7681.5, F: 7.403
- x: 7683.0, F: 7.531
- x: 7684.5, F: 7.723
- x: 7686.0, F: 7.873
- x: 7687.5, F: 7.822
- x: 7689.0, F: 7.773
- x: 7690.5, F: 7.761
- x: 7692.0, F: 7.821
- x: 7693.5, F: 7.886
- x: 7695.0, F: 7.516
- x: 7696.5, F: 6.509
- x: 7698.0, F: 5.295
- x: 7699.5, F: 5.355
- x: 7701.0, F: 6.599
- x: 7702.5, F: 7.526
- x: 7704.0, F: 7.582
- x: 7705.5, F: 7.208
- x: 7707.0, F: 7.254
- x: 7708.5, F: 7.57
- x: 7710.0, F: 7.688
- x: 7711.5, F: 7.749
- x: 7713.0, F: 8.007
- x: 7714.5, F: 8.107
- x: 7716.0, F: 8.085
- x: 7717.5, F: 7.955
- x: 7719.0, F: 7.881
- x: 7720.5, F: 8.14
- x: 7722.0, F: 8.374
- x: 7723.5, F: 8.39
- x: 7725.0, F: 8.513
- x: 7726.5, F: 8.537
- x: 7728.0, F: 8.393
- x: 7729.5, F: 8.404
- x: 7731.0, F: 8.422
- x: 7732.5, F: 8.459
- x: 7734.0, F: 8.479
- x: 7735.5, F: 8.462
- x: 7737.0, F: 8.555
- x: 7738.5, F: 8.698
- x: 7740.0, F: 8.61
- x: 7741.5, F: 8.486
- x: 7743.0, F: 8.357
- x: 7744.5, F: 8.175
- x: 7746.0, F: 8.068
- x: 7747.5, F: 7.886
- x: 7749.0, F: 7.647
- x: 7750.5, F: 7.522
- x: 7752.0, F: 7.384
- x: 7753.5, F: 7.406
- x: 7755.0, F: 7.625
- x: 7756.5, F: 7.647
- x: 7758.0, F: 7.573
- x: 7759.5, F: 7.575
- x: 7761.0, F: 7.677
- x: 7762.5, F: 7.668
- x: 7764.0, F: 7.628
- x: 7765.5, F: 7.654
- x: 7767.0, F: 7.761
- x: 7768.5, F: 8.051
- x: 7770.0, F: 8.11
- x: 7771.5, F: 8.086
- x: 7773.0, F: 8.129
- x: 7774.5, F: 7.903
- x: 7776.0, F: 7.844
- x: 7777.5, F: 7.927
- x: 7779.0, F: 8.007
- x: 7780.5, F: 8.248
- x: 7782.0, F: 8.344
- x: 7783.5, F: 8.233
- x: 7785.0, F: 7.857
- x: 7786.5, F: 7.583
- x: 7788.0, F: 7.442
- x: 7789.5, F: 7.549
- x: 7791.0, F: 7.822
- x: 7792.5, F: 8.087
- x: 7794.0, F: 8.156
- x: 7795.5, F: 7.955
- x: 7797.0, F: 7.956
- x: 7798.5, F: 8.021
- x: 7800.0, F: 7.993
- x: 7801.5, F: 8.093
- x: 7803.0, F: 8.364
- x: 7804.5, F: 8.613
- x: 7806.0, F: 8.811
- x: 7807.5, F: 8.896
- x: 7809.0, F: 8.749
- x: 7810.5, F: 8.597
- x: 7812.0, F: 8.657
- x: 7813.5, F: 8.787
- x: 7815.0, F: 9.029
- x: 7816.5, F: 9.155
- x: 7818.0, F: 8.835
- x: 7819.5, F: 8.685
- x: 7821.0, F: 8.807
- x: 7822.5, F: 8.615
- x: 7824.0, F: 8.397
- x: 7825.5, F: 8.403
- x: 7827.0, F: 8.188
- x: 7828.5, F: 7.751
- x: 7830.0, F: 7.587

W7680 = 0.10 mag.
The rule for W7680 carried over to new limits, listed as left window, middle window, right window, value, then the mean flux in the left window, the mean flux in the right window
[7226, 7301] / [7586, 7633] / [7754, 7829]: -0.236 mag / 6.48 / 8.15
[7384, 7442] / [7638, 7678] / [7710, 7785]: 0.078 mag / 9.31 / 8.05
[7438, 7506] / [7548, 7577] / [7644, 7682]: -0.214 mag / 9.7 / 7.63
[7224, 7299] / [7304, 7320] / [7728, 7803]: -0.179 mag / 6.43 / 7.99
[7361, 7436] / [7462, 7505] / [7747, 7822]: -0.106 mag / 9.13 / 8.08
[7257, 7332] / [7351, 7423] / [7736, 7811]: -0.211 mag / 7.24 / 8.02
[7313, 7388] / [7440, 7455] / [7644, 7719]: -0.150 mag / 8.52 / 7.53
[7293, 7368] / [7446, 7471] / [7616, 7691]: -0.177 mag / 8.1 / 8.17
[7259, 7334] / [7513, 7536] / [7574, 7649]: -0.149 mag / 7.3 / 9.43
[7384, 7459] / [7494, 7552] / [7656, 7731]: -0.174 mag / 9.34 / 7.45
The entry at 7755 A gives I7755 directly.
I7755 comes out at 7.625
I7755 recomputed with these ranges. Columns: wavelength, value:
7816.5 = 9.155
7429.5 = 9.535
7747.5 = 7.886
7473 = 9.943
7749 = 7.647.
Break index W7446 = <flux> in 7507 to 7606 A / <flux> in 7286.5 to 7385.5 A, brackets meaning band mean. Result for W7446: 1.24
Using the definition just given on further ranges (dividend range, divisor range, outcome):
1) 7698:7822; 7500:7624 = 0.79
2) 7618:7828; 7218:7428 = 1.04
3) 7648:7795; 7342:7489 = 0.84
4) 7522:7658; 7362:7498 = 1.04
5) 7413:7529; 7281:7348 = 1.24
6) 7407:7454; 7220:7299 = 1.47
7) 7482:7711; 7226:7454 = 1.14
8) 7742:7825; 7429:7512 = 0.84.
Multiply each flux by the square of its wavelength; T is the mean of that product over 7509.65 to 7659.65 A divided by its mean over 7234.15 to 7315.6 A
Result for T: 1.6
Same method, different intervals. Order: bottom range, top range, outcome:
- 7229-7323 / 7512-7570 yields 1.63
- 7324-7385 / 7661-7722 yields 0.92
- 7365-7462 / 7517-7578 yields 1.17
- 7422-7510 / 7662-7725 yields 0.80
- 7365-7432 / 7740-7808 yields 0.96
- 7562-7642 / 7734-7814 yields 0.87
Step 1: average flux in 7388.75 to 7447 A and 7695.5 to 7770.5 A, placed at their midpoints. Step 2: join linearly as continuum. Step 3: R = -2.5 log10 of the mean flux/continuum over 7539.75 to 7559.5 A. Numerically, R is -0.211 mag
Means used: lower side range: 9.34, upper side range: 7.81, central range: 10.6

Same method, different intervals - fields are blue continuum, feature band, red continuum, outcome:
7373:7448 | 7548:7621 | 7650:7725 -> -0.229 mag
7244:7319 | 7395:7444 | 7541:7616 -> -0.112 mag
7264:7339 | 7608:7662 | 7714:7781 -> -0.142 mag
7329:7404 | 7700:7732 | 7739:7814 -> 0.031 mag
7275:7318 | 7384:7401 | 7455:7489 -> -0.074 mag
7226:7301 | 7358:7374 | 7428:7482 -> -0.057 mag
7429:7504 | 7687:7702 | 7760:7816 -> 0.215 mag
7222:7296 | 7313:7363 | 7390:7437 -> -0.066 mag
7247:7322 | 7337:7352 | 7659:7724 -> -0.229 mag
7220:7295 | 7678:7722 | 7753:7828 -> 0.052 mag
